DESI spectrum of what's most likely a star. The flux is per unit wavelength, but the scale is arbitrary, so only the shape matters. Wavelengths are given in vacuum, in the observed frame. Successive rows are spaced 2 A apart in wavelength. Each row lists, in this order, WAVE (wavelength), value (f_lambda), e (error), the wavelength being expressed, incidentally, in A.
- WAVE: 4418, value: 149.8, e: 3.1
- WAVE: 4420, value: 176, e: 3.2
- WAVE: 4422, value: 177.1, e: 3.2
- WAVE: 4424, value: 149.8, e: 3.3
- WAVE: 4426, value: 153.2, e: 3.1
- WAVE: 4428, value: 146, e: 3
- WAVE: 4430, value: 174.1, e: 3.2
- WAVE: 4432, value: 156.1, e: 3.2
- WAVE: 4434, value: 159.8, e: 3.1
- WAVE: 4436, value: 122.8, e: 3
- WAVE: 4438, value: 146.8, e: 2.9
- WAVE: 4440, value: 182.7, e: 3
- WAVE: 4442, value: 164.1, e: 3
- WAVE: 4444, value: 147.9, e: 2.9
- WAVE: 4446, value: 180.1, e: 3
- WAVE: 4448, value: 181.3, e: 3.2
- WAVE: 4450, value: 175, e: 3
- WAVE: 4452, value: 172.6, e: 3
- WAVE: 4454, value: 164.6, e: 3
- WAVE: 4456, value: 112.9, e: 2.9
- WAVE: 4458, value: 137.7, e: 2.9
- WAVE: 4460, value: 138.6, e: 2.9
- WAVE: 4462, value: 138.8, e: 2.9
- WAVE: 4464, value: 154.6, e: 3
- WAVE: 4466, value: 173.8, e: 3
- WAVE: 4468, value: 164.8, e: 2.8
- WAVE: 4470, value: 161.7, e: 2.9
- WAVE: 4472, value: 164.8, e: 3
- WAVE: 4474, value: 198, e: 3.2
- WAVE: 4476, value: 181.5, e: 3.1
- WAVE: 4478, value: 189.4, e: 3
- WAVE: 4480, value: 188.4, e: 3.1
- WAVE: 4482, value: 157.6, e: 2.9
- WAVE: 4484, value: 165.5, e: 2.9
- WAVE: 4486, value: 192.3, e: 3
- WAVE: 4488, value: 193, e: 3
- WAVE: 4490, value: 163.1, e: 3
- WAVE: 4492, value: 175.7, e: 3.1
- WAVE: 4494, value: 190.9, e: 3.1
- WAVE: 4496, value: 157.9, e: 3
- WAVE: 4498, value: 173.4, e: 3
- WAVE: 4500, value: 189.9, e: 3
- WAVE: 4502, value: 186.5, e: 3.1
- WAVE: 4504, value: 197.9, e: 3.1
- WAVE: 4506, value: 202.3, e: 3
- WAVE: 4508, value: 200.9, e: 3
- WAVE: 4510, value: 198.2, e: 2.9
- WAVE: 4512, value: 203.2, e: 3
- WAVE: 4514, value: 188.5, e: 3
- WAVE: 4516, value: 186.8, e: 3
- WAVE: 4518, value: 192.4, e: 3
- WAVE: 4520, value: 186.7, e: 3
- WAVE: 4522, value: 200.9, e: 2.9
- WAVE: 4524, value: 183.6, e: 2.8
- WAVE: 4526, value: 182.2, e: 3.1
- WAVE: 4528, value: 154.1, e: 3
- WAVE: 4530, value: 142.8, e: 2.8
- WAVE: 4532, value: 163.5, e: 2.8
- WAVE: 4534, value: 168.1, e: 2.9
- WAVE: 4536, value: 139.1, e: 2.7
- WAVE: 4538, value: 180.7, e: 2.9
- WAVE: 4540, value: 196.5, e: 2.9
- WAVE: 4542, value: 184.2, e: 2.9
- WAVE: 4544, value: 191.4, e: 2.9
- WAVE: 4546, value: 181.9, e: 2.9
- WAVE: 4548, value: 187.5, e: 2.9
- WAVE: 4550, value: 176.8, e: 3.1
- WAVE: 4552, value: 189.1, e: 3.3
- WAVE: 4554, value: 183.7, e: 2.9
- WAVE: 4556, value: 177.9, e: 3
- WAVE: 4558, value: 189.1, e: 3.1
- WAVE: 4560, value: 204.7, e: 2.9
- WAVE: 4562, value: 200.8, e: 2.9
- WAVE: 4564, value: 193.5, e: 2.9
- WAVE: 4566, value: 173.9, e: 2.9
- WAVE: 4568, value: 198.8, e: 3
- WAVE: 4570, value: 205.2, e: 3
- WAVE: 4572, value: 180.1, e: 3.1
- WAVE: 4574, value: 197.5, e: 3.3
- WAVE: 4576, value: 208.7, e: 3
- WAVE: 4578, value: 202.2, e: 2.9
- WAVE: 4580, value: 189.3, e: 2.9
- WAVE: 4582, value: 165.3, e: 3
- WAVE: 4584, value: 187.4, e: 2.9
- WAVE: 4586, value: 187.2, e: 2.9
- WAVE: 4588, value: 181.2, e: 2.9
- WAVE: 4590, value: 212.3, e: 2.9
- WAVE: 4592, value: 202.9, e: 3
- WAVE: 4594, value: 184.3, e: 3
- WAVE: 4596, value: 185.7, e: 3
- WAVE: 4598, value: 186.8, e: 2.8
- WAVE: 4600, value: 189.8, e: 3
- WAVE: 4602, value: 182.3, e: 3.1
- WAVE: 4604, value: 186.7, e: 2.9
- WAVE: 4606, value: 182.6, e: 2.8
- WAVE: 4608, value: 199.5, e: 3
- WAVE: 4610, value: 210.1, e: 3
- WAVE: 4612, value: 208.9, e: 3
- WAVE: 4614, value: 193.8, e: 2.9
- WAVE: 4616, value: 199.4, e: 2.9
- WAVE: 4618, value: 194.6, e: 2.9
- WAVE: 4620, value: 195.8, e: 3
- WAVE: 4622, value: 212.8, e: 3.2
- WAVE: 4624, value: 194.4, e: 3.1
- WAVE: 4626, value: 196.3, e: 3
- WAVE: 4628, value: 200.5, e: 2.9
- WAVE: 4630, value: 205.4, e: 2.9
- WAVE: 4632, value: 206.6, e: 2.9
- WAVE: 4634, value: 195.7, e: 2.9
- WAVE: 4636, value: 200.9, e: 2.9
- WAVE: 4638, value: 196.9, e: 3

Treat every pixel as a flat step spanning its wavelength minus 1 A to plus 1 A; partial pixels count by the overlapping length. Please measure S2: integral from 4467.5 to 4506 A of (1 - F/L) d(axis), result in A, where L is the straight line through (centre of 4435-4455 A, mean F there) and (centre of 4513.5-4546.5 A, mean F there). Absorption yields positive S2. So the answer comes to -2.0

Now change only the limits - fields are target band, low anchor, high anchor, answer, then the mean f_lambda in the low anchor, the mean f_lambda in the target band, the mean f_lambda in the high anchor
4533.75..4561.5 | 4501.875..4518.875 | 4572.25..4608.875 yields 1.5 A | 196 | 183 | 190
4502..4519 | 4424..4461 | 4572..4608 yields -2.4 A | 156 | 196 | 190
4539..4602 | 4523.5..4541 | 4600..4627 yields -3.2 A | 167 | 190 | 196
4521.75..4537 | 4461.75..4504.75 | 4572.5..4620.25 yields 1.5 A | 176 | 165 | 193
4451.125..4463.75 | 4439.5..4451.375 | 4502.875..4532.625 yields 2.1 A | 171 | 145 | 186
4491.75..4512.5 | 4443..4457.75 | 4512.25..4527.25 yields -0.8 A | 161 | 189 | 189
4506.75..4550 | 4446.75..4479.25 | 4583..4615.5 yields -1.0 A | 163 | 182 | 193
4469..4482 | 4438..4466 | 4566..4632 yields -1.2 A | 158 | 179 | 194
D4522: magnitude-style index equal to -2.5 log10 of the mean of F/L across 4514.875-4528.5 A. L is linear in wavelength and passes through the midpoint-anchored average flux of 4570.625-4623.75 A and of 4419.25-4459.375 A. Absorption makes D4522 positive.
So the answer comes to -0.049 mag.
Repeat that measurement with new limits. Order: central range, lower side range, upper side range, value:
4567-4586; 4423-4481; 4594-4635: -0.03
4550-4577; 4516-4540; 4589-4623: -0.05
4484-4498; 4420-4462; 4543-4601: -0.05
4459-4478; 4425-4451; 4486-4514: 0.06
